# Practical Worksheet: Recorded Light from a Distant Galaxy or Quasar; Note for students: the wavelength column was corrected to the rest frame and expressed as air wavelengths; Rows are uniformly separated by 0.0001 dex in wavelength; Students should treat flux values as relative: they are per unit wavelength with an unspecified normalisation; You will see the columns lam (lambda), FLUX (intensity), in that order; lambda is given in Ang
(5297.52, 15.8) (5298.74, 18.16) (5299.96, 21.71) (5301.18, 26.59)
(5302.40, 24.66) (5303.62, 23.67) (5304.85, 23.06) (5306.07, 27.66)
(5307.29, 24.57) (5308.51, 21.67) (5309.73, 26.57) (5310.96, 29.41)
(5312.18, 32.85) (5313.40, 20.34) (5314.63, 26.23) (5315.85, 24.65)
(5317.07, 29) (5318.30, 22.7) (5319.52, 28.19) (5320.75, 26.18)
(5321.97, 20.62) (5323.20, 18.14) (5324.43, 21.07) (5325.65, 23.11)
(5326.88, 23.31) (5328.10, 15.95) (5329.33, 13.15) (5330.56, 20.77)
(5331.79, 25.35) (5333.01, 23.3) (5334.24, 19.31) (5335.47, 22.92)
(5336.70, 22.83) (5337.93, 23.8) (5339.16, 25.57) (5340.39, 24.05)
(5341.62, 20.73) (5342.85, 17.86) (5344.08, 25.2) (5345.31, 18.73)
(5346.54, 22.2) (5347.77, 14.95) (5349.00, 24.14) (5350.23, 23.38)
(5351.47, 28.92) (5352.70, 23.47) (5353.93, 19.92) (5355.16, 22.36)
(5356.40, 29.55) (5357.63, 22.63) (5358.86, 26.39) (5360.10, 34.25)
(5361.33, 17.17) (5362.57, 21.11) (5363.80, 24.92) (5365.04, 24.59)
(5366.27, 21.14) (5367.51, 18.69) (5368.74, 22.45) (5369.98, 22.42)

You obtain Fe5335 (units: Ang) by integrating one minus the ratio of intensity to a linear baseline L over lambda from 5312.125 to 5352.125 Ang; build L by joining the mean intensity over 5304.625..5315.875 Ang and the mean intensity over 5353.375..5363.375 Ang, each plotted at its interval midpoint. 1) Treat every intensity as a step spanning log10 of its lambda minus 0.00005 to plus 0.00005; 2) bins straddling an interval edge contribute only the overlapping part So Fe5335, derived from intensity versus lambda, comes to 4.1 Ang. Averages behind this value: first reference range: 25.9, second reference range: 24.2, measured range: 22.6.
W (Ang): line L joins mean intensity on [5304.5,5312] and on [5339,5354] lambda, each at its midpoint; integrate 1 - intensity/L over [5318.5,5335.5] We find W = 1.9 Ang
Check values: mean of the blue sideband 26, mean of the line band 21.5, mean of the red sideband 22.2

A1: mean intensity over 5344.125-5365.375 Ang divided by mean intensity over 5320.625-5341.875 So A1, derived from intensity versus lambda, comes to 1.1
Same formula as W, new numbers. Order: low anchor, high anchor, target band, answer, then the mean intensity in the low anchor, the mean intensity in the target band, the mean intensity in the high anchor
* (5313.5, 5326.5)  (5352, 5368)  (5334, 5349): 1.3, 23.8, 21.7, 23.6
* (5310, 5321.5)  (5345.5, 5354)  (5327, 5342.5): 1.7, 26.5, 21.5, 22.4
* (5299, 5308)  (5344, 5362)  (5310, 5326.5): -0.5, 24.3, 24.8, 23.5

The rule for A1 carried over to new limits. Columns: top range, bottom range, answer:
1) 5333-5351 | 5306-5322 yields 0.85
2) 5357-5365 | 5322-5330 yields 1.27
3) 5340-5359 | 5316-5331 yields 1.03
